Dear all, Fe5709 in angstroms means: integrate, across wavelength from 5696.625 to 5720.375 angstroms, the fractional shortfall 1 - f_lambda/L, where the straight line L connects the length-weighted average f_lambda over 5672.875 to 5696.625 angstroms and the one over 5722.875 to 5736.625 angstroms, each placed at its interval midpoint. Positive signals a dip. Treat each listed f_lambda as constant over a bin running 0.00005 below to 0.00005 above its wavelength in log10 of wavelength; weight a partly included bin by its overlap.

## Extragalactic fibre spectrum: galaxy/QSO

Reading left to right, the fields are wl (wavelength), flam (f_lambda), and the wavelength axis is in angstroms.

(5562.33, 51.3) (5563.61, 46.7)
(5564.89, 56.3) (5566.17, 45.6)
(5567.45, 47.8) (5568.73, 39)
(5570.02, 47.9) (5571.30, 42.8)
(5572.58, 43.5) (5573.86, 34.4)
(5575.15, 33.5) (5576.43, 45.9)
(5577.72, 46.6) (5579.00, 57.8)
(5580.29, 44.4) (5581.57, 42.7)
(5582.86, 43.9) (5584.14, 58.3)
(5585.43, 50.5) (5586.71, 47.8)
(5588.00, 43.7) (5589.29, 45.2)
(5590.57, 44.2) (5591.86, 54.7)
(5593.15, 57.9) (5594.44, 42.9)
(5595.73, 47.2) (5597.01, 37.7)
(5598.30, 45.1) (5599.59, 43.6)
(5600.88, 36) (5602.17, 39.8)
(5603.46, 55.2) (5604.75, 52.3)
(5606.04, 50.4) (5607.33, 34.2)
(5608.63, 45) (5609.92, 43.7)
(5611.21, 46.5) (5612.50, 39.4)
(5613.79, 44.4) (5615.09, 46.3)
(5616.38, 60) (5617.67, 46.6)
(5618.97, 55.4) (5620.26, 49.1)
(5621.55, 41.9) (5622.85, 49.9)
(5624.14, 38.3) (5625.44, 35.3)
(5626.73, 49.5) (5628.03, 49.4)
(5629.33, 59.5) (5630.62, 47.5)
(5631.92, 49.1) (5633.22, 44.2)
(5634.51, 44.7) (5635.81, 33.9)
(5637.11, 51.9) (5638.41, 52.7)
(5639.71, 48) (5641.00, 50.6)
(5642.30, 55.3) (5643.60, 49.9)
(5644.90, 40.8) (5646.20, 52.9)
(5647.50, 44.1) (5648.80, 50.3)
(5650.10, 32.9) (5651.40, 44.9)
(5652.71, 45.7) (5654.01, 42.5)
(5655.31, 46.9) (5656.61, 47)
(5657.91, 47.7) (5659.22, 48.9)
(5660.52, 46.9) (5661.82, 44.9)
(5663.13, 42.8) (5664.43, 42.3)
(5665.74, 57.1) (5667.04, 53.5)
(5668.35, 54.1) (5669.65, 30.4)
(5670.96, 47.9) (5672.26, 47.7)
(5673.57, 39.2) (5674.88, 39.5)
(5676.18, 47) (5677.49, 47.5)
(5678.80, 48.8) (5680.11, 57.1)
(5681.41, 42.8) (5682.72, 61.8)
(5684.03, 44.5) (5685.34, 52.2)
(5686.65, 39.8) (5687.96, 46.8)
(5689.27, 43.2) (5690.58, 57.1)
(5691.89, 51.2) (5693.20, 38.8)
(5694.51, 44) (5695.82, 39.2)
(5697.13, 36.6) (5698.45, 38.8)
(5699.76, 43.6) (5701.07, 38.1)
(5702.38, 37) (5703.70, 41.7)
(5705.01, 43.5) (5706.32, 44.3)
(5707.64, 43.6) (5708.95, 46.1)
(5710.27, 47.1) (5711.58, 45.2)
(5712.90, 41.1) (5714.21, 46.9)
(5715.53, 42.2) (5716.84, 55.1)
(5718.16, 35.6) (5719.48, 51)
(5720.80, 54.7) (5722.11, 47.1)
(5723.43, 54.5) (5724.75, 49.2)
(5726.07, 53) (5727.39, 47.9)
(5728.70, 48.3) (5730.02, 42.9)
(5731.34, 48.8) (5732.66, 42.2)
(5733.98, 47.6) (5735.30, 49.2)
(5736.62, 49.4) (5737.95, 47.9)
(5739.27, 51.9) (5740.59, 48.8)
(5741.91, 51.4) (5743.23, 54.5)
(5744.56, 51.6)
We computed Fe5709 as 2.1 angstroms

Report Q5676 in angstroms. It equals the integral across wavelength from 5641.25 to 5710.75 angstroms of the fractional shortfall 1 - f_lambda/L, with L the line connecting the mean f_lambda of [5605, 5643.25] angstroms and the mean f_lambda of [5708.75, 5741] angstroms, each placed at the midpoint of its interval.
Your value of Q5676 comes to 2.6 angstroms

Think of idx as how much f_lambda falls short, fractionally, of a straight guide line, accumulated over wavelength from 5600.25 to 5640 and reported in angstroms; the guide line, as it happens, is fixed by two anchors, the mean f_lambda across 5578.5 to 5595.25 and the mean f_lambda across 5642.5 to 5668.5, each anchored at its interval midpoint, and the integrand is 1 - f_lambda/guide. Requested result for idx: 1.1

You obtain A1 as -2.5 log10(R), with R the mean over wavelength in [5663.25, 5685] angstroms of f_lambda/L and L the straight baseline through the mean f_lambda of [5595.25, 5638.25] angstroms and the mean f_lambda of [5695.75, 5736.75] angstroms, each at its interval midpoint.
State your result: -0.044 mag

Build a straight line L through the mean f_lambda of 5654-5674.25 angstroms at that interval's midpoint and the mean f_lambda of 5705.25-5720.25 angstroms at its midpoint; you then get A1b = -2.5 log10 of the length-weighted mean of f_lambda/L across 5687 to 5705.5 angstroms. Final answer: 0.07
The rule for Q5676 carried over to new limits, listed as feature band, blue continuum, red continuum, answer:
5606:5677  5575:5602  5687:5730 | -0.73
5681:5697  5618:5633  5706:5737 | 0.28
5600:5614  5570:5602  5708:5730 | 0.46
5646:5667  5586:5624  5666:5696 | 0.26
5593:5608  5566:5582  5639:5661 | 0.06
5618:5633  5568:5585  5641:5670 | -0.53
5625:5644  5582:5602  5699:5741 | -0.75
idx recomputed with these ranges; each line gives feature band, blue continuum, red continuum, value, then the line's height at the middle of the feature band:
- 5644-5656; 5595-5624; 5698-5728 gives 0.3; 45.7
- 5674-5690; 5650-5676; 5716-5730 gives -0.3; 46.6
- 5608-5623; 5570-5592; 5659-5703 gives -0.5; 45.7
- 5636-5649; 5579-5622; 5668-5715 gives -0.9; 45.8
